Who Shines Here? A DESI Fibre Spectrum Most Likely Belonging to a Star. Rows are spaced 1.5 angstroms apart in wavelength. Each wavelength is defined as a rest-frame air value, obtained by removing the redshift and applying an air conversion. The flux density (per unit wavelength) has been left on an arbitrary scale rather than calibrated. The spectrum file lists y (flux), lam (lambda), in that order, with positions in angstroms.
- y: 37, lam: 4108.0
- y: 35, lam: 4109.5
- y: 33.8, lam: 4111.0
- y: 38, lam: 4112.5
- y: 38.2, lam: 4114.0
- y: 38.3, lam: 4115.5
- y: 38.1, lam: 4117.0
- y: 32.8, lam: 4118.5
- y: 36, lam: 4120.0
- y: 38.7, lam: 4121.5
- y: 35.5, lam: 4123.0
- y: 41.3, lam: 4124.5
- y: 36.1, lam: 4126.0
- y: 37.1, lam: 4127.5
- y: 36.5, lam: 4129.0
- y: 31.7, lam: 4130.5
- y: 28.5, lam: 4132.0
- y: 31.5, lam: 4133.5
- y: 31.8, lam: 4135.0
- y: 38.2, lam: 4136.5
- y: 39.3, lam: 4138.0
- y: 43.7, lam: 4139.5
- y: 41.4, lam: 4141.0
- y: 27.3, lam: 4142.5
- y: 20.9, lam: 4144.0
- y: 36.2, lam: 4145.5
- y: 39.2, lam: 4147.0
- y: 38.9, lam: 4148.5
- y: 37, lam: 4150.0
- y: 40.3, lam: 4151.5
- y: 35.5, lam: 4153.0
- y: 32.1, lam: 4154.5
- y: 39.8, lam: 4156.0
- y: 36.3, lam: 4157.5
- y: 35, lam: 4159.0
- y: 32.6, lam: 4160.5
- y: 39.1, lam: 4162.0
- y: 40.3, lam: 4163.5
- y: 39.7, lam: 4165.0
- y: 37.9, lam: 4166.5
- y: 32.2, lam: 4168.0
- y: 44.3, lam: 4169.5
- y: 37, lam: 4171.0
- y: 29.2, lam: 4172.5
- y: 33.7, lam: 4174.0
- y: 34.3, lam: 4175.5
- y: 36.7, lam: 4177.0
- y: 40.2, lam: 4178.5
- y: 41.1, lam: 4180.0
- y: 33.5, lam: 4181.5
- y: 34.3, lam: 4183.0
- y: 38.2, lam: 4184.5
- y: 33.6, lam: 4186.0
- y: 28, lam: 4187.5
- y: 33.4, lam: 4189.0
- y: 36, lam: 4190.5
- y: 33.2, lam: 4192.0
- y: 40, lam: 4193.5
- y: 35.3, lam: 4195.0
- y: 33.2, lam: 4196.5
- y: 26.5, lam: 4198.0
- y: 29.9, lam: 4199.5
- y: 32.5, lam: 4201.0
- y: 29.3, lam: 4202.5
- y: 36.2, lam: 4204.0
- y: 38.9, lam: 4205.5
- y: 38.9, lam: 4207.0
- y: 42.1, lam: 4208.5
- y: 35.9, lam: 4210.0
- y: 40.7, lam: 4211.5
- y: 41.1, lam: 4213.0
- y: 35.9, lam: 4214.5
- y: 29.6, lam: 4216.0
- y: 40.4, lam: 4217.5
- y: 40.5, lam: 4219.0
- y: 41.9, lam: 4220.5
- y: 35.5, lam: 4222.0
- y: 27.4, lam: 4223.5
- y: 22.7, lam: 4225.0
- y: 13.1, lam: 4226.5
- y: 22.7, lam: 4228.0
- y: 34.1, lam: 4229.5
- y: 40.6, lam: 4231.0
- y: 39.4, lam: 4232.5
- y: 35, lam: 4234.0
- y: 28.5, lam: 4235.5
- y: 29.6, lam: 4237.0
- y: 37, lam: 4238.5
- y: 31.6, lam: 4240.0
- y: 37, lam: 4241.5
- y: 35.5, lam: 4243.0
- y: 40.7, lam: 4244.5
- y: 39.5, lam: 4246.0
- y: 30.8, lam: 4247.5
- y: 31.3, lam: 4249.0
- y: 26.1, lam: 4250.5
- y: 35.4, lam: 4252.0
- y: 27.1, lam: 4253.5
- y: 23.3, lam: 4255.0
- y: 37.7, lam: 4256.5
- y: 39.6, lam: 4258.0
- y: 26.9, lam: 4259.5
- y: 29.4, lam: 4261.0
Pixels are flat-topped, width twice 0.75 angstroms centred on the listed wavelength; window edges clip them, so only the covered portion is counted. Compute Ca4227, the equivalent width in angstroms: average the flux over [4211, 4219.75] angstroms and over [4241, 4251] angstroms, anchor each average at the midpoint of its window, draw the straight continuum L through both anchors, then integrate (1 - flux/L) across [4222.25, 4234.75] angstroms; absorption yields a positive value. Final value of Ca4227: 2.3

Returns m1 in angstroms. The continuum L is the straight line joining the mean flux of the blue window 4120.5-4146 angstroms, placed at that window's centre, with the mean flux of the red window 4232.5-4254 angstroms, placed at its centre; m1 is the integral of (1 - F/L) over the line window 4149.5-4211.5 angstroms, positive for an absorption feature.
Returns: -2.45 angstroms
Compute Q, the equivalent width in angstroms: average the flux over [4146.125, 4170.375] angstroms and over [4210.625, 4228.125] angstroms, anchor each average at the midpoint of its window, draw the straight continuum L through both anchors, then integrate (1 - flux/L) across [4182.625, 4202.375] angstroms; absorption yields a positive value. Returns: 0.99 angstroms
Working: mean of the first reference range 37.5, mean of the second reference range 33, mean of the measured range 33.2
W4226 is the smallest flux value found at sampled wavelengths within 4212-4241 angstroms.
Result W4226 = 13.1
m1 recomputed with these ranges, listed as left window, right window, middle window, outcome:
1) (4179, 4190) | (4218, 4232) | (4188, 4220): -2.6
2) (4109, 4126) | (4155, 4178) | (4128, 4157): 1.1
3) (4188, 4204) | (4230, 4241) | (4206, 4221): -2.2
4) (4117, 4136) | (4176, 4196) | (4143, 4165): -0.4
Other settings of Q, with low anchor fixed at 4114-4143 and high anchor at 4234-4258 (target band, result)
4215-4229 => 1.3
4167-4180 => -0.5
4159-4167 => -0.6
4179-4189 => 0.0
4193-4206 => 0.4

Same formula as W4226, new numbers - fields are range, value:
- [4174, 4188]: 28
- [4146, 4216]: 26.5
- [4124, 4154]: 20.9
